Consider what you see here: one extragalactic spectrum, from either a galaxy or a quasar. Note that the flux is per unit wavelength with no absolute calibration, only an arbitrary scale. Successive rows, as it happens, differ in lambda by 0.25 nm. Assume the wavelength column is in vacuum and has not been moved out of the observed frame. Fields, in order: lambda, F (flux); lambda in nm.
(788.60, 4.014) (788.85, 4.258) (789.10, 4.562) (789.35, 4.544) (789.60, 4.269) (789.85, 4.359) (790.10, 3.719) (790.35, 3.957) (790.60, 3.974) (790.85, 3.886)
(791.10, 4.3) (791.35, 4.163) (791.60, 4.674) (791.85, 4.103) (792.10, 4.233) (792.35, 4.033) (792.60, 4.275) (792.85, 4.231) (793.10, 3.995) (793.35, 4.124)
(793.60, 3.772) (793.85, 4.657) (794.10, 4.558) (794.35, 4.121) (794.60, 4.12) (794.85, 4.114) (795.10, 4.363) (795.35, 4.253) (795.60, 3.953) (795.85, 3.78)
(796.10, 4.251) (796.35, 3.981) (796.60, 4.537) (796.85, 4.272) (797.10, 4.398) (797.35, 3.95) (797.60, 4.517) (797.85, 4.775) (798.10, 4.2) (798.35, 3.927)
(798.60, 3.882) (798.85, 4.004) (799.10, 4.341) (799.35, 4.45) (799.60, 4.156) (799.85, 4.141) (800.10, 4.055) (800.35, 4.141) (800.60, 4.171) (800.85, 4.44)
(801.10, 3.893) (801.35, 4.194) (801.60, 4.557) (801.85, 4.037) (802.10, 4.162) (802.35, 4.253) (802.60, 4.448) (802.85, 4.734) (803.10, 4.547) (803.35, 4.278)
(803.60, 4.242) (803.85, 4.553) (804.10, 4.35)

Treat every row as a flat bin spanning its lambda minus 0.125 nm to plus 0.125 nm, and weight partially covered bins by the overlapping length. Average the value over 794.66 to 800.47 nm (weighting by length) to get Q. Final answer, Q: 4.19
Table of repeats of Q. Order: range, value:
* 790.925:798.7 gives 4.21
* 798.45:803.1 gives 4.23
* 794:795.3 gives 4.25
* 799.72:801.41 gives 4.15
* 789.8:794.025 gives 4.15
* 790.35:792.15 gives 4.17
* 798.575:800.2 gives 4.16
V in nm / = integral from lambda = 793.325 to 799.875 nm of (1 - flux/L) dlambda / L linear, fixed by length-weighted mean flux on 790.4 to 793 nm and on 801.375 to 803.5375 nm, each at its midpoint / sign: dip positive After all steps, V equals 0.08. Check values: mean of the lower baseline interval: 4.18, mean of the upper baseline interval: 4.36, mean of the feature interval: 4.21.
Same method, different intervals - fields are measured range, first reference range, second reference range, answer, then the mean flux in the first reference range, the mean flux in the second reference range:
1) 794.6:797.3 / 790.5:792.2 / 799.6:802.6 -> 0.01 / 4.19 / 4.2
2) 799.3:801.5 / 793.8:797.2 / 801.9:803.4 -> 0.08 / 4.23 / 4.39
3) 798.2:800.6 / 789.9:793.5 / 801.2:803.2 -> 0.10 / 4.12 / 4.36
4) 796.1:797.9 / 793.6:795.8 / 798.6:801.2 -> -0.05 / 4.22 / 4.17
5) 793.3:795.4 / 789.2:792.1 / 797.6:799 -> -0.02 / 4.18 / 4.19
